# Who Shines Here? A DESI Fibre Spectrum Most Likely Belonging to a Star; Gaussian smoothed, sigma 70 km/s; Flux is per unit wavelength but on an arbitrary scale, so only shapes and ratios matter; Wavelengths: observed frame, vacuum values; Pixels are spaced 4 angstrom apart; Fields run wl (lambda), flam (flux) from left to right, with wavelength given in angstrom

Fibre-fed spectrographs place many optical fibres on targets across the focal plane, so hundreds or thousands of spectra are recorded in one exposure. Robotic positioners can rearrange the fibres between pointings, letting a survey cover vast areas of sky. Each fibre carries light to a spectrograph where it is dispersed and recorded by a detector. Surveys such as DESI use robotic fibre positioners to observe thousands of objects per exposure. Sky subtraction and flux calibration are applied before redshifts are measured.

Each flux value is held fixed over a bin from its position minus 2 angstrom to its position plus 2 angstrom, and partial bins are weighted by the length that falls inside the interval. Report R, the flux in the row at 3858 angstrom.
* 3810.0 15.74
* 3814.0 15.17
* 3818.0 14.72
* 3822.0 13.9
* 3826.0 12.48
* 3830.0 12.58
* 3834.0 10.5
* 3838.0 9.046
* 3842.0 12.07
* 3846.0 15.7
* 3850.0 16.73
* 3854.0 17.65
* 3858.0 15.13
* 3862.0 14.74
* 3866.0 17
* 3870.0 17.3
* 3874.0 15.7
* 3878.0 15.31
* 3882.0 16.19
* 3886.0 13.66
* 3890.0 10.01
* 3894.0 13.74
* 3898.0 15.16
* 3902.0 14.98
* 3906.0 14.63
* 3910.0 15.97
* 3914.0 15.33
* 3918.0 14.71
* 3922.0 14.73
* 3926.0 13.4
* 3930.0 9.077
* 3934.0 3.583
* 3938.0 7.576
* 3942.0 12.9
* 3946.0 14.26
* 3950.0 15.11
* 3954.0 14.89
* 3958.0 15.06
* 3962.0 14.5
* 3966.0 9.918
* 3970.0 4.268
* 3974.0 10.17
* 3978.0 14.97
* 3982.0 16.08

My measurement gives 15.13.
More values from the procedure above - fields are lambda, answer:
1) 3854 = 17.65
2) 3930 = 9.077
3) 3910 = 15.97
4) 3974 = 10.17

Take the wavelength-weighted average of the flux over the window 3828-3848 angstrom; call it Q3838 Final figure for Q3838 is 12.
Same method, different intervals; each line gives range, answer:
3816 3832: 13.4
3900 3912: 15.2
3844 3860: 16.3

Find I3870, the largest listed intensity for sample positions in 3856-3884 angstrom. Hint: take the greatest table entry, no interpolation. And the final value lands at 17.3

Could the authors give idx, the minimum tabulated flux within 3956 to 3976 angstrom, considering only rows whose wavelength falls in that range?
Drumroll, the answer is 4.268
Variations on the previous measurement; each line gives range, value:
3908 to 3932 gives 9.077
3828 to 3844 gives 9.046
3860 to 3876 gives 14.74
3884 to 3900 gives 10.01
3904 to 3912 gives 14.63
